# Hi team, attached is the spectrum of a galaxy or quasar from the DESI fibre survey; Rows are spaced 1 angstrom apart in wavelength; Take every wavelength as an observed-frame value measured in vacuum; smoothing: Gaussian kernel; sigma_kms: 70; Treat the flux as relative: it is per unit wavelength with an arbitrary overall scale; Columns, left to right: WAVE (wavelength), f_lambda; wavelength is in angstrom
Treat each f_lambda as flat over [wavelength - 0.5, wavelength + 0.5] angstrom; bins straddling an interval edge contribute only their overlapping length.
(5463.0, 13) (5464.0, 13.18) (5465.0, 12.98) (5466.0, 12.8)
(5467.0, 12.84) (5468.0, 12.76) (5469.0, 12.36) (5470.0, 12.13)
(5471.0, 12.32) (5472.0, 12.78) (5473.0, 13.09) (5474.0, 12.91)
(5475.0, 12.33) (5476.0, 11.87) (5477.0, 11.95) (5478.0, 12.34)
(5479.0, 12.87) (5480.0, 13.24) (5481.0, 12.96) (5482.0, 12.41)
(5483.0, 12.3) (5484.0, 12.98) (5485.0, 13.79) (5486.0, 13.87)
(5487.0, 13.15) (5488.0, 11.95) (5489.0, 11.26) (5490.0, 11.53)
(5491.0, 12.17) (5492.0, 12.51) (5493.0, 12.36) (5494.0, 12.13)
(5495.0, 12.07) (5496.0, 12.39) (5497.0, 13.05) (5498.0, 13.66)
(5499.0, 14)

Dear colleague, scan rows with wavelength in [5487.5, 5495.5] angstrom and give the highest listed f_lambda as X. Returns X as 12.51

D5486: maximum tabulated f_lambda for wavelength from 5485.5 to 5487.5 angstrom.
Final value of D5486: 13.87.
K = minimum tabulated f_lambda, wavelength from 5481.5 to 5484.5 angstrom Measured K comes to 12.3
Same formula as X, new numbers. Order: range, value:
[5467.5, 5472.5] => 12.78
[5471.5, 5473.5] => 13.09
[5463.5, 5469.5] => 13.18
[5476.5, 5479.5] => 12.87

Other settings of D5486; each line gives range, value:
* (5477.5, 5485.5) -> 13.79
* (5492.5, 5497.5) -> 13.05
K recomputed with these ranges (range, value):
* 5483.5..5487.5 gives 12.98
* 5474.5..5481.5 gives 11.87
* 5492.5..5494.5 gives 12.13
